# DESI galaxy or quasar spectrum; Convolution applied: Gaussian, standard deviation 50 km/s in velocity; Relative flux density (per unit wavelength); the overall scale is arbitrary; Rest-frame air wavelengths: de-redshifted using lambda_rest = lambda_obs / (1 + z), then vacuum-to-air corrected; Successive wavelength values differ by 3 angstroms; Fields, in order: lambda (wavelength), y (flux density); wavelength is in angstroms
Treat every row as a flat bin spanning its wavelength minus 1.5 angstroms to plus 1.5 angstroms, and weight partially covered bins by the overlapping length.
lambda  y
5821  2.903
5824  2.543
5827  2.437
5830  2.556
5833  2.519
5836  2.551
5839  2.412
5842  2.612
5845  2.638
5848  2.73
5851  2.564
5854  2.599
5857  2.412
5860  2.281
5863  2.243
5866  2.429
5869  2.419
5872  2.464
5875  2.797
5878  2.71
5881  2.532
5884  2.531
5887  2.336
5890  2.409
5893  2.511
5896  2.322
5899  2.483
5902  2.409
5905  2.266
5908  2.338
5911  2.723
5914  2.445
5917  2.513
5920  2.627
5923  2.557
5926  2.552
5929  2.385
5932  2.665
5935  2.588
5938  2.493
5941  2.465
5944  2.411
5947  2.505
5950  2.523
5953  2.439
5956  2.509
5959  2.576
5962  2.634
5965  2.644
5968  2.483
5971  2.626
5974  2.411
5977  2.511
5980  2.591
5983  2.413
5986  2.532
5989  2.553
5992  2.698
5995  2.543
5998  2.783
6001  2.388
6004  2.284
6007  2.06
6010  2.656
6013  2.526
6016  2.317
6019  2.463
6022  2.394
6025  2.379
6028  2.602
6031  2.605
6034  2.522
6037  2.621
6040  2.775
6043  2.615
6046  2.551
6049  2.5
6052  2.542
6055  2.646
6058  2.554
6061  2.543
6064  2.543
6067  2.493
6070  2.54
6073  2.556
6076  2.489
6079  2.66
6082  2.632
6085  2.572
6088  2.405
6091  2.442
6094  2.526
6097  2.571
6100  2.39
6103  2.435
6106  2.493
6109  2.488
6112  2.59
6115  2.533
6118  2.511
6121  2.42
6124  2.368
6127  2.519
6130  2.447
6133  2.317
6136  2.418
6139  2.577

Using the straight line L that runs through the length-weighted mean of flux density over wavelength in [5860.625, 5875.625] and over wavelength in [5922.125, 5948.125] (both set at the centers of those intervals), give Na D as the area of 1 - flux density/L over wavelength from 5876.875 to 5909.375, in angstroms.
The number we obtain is 0.38 angstroms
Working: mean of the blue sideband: 2.44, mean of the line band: 2.44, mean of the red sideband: 2.51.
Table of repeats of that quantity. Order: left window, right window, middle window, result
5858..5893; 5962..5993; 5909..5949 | -0.32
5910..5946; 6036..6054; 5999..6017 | 1.36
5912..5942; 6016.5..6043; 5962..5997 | -0.22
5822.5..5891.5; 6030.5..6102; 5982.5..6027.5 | 1.23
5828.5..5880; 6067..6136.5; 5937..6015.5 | 0.07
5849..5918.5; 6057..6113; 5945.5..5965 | -0.41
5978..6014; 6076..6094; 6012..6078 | -0.40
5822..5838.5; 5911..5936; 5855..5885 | 0.64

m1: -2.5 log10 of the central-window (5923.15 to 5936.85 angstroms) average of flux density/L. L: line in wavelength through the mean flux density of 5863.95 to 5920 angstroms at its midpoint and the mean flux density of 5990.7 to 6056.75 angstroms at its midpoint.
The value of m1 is -0.02 mag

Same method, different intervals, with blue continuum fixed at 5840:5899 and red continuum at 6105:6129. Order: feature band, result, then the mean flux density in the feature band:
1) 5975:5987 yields -0.005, 2.51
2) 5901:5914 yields 0.028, 2.44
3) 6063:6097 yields -0.019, 2.53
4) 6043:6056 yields -0.030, 2.56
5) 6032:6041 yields -0.058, 2.63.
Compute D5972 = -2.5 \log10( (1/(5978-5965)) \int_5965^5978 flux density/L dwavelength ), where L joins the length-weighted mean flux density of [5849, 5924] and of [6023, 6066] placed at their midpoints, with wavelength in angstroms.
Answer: 0.001 mag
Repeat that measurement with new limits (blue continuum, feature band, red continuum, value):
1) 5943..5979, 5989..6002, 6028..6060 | -0.02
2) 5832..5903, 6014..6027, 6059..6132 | 0.04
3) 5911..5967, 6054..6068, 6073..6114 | -0.01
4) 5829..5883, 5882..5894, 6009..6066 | 0.04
